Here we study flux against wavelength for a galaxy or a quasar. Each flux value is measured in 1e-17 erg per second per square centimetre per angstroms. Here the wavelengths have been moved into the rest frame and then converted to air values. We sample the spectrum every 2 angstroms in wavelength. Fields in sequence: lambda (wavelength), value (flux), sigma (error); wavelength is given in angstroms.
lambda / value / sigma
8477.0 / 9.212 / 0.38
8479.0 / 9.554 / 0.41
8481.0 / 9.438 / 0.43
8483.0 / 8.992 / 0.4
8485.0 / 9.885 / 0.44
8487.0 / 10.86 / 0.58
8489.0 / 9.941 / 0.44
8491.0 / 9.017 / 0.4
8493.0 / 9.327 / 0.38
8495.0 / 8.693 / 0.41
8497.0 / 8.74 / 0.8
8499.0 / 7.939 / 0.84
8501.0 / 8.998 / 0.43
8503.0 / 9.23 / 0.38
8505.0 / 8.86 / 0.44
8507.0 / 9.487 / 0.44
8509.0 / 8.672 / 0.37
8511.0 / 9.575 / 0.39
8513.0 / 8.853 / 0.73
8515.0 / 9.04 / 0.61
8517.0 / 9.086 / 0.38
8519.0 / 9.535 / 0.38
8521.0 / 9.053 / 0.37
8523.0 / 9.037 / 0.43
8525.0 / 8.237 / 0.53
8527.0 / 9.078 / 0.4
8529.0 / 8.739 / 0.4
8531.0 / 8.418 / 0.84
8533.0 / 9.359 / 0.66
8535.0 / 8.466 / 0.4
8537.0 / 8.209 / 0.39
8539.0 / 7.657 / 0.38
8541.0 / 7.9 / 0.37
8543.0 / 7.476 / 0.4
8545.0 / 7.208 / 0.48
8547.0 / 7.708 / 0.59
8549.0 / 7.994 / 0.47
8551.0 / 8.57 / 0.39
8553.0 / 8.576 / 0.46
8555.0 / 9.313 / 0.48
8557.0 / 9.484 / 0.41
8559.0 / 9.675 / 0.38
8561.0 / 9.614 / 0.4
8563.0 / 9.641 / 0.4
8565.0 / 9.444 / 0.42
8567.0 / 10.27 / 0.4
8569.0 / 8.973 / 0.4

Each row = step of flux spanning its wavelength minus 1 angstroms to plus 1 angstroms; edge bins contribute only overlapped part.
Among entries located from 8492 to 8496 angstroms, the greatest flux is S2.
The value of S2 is 9.327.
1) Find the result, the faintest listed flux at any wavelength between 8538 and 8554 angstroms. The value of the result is 7.208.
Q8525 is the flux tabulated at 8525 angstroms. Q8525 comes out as 8.237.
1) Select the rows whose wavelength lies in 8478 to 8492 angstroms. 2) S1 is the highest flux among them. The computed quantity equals 10.86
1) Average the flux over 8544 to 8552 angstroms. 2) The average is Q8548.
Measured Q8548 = 7.87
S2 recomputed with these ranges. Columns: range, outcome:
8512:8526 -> 9.535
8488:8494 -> 9.941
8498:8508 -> 9.487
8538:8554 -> 8.576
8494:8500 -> 8.74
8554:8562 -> 9.675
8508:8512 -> 9.575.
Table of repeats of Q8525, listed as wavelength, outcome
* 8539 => 7.657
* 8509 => 8.672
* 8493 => 9.327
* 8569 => 8.973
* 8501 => 8.998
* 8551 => 8.57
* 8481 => 9.438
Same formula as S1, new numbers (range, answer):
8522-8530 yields 9.078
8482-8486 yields 9.885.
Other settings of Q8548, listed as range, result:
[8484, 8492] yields 9.93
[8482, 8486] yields 9.44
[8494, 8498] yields 8.72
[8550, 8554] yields 8.57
